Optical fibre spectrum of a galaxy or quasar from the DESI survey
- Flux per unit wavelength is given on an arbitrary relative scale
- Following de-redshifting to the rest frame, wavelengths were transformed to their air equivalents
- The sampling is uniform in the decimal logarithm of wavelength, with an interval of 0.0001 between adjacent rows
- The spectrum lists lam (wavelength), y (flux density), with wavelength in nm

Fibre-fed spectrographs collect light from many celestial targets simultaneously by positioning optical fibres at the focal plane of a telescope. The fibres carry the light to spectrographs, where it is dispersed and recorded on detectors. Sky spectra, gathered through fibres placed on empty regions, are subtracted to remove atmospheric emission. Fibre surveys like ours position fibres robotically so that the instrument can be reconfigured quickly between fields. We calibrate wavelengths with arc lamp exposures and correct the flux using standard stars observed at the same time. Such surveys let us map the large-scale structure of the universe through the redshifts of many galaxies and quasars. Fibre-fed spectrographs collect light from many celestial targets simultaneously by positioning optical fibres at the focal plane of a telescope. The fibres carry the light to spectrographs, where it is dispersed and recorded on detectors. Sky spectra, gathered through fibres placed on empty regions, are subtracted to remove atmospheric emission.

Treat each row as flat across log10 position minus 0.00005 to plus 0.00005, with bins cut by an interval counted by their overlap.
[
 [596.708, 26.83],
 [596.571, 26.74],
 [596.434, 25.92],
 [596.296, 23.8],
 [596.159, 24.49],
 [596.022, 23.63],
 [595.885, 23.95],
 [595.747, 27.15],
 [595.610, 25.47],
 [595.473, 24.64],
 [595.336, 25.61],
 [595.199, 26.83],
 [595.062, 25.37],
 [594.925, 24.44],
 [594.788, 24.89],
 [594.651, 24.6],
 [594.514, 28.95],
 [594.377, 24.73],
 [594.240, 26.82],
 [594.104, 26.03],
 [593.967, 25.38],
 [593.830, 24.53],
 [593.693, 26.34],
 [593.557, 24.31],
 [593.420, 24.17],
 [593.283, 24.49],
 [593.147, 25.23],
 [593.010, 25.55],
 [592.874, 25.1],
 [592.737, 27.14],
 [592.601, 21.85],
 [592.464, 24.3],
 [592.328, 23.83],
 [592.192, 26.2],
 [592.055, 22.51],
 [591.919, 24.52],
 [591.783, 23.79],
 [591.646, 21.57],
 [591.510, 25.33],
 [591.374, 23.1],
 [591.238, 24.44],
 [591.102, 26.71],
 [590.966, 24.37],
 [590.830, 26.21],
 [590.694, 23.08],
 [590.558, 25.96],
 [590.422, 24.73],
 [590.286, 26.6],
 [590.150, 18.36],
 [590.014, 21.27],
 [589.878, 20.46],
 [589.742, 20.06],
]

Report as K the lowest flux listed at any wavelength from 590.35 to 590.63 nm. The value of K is 24.73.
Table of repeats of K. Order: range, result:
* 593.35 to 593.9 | 24.17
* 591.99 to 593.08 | 21.85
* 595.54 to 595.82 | 25.47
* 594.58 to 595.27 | 24.44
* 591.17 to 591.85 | 21.57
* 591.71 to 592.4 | 22.51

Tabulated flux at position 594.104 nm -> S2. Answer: 26.03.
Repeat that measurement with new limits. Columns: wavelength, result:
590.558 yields 25.96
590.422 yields 24.73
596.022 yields 23.63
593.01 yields 25.55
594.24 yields 26.82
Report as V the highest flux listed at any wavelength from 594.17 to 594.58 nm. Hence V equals 28.95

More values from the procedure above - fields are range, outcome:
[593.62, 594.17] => 26.34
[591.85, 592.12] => 24.52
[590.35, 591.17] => 26.71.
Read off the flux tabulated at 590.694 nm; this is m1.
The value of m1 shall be 23.08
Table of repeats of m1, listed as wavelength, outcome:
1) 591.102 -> 26.71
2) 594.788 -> 24.89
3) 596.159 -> 24.49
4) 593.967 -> 25.38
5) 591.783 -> 23.79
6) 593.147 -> 25.23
